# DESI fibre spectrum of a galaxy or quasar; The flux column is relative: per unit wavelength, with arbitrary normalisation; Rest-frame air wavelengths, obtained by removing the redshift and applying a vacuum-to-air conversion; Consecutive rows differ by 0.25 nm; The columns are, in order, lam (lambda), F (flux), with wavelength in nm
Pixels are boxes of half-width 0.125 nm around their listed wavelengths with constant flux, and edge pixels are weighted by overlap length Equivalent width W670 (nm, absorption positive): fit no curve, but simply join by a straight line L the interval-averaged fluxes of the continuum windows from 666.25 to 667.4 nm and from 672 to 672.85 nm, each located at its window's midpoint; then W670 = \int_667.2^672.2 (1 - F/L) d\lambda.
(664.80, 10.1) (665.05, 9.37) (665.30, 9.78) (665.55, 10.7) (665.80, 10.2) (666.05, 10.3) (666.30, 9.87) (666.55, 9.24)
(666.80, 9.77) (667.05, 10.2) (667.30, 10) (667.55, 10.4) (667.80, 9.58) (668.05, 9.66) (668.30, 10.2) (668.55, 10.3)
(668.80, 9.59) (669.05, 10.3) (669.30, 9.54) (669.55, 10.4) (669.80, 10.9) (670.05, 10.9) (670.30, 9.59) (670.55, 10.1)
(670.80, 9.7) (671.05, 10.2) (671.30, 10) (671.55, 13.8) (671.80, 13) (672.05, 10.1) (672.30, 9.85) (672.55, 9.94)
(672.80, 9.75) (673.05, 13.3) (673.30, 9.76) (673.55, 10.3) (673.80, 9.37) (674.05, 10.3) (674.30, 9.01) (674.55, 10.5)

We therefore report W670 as -0.28 nm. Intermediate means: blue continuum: 9.81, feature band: 10.4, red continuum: 9.91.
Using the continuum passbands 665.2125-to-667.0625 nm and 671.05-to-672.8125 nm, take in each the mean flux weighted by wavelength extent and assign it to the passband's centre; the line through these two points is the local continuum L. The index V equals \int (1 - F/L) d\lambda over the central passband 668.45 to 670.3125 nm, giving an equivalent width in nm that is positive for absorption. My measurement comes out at 0.05 nm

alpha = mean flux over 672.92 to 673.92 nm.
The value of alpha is 10.7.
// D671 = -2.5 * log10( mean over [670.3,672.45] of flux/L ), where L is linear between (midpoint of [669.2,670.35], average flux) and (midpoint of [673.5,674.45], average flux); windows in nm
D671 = -0.07 mag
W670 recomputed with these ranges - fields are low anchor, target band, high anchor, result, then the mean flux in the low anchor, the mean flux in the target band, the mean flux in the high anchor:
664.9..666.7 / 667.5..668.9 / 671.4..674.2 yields 0.04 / 9.92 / 9.94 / 10.8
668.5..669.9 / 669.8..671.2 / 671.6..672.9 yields 0.03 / 10.2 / 10.2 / 10.7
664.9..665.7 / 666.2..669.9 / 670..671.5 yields 0.04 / 9.96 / 9.99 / 10.2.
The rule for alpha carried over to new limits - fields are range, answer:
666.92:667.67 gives 10.2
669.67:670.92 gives 10.2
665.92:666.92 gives 9.8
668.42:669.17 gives 10.1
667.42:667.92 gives 9.99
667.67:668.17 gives 9.63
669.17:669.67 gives 9.97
